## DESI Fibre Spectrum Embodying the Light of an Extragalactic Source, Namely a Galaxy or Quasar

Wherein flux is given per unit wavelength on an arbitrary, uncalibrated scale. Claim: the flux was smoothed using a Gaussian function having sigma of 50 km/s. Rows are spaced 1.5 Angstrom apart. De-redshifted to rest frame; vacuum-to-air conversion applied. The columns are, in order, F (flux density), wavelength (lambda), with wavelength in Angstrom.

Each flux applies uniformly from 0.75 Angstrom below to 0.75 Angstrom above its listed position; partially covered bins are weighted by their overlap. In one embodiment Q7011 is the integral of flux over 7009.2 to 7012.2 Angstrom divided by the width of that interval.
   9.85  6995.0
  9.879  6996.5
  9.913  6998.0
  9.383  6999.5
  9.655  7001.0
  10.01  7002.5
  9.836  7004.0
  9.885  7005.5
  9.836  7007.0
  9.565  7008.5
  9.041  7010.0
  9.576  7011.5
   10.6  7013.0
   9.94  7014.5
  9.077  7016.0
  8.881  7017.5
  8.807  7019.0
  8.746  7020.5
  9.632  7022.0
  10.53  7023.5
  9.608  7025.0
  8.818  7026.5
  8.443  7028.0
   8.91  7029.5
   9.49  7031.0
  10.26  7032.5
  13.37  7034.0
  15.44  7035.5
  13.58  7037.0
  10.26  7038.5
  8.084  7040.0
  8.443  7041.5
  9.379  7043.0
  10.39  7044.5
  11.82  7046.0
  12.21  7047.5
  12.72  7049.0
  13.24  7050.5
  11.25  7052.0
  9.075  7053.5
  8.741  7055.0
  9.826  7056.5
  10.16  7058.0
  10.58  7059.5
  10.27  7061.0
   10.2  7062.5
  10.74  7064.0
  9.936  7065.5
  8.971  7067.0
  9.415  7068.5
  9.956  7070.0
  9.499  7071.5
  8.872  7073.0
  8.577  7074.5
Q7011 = 9.31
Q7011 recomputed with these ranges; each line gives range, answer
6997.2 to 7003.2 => 9.74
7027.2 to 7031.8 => 8.96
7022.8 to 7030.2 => 9.26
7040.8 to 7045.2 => 9.4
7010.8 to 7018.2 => 9.62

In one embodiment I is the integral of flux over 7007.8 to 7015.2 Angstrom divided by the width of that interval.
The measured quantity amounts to 9.74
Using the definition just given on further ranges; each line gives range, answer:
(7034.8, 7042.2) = 11.2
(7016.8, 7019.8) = 8.84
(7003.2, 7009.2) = 9.78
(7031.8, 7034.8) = 11.9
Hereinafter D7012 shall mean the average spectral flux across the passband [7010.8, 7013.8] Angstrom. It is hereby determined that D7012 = 10.1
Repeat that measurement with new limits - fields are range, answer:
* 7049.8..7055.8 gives 10.5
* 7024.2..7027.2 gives 9.24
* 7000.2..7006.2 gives 9.84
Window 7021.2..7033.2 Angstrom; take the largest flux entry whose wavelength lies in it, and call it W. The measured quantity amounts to 10.53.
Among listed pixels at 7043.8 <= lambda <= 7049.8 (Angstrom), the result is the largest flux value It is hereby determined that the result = 12.72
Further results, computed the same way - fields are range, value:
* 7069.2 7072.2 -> 9.956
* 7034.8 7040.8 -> 15.44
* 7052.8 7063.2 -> 10.58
